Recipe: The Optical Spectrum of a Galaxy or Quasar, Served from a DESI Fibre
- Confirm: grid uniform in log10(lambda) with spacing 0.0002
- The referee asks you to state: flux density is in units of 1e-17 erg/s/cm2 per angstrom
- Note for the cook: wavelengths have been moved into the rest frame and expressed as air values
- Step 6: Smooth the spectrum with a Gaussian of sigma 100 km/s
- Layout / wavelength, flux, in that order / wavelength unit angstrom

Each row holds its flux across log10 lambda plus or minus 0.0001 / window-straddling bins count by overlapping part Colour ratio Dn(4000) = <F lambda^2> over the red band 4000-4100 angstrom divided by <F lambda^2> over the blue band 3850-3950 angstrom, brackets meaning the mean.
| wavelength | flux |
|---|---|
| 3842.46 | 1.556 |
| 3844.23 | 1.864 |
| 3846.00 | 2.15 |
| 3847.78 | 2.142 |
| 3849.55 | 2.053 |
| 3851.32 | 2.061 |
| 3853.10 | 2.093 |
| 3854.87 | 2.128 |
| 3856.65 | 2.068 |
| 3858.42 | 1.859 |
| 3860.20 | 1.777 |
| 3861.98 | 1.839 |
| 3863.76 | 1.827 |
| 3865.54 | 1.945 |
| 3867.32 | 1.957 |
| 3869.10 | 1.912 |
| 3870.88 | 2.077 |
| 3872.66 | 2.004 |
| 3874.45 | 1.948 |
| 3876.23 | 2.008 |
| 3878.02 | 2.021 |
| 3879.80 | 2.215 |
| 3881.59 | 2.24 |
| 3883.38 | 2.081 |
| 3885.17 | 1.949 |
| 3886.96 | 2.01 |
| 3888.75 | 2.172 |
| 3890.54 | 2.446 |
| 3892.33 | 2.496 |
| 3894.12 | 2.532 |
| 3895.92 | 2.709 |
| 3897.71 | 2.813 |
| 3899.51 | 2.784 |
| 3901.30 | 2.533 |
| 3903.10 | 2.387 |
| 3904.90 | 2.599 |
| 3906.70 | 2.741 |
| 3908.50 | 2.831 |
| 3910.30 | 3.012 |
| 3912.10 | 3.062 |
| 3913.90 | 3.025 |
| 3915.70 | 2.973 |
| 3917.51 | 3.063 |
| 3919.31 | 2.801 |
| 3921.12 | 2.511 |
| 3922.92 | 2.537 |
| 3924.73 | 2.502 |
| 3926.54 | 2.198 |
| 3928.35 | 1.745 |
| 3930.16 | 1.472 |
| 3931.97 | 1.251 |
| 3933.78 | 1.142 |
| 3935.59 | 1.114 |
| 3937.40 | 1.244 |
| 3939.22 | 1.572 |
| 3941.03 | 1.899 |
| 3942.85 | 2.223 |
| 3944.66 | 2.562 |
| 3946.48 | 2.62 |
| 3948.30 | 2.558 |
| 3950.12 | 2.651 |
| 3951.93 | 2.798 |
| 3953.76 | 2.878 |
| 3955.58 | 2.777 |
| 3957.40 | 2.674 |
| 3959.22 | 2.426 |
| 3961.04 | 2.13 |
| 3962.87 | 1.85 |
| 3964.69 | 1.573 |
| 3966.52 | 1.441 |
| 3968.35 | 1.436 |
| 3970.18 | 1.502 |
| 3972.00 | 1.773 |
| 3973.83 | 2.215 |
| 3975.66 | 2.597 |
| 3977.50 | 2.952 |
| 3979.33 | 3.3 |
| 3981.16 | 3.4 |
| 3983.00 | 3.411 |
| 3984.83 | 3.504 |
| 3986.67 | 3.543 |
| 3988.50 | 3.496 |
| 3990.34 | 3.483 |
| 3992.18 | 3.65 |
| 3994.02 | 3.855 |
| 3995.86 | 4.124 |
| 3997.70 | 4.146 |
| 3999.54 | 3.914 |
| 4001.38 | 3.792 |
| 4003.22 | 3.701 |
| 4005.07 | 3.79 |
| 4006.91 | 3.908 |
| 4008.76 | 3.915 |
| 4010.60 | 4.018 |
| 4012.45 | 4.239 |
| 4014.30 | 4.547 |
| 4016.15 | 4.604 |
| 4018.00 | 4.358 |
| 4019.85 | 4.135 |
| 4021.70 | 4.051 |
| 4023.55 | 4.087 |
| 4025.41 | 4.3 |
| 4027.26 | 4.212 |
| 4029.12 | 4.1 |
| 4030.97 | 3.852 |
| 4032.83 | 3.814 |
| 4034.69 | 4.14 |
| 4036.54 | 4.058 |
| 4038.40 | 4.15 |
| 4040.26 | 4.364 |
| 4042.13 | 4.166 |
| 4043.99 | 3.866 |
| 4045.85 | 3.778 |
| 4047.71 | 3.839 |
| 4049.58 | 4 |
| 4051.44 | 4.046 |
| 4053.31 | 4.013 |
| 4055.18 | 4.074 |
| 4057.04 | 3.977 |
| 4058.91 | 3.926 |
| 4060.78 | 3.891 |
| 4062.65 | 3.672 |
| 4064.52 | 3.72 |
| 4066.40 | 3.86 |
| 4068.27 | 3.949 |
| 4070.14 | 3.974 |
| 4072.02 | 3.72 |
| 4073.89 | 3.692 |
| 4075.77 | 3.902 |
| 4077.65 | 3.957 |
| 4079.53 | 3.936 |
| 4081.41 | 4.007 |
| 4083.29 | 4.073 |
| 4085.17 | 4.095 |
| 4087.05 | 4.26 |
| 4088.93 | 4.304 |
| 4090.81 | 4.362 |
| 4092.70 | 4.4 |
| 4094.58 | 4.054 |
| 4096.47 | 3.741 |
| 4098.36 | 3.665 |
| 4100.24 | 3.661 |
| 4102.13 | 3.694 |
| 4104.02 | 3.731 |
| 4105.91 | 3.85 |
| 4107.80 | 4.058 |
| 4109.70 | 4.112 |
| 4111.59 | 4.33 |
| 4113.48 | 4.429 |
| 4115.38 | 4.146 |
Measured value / 1.9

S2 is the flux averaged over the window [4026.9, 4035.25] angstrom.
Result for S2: 4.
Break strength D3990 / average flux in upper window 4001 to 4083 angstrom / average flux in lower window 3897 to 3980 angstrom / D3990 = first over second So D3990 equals 1.7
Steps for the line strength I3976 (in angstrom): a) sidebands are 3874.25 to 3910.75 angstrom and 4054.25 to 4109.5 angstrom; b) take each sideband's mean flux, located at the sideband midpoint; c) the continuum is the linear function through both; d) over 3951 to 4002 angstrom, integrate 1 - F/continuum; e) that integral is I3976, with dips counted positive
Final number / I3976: 3.81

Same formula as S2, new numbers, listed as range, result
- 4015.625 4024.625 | 4.23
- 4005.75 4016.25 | 4.17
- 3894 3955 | 2.39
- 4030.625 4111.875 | 3.97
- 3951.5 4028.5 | 3.31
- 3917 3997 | 2.47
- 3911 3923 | 2.88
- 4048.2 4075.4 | 3.89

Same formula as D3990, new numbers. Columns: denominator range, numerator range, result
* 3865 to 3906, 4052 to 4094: 1.77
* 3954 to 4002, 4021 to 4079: 1.38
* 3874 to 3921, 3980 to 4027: 1.55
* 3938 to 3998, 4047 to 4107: 1.47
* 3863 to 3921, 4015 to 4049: 1.70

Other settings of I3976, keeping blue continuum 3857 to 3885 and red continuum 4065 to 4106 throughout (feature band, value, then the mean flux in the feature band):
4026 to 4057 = -4.27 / 4.03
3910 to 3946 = 4.28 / 2.19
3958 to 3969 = 3.82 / 1.84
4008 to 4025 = -4.65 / 4.22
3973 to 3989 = -0.85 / 3.15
